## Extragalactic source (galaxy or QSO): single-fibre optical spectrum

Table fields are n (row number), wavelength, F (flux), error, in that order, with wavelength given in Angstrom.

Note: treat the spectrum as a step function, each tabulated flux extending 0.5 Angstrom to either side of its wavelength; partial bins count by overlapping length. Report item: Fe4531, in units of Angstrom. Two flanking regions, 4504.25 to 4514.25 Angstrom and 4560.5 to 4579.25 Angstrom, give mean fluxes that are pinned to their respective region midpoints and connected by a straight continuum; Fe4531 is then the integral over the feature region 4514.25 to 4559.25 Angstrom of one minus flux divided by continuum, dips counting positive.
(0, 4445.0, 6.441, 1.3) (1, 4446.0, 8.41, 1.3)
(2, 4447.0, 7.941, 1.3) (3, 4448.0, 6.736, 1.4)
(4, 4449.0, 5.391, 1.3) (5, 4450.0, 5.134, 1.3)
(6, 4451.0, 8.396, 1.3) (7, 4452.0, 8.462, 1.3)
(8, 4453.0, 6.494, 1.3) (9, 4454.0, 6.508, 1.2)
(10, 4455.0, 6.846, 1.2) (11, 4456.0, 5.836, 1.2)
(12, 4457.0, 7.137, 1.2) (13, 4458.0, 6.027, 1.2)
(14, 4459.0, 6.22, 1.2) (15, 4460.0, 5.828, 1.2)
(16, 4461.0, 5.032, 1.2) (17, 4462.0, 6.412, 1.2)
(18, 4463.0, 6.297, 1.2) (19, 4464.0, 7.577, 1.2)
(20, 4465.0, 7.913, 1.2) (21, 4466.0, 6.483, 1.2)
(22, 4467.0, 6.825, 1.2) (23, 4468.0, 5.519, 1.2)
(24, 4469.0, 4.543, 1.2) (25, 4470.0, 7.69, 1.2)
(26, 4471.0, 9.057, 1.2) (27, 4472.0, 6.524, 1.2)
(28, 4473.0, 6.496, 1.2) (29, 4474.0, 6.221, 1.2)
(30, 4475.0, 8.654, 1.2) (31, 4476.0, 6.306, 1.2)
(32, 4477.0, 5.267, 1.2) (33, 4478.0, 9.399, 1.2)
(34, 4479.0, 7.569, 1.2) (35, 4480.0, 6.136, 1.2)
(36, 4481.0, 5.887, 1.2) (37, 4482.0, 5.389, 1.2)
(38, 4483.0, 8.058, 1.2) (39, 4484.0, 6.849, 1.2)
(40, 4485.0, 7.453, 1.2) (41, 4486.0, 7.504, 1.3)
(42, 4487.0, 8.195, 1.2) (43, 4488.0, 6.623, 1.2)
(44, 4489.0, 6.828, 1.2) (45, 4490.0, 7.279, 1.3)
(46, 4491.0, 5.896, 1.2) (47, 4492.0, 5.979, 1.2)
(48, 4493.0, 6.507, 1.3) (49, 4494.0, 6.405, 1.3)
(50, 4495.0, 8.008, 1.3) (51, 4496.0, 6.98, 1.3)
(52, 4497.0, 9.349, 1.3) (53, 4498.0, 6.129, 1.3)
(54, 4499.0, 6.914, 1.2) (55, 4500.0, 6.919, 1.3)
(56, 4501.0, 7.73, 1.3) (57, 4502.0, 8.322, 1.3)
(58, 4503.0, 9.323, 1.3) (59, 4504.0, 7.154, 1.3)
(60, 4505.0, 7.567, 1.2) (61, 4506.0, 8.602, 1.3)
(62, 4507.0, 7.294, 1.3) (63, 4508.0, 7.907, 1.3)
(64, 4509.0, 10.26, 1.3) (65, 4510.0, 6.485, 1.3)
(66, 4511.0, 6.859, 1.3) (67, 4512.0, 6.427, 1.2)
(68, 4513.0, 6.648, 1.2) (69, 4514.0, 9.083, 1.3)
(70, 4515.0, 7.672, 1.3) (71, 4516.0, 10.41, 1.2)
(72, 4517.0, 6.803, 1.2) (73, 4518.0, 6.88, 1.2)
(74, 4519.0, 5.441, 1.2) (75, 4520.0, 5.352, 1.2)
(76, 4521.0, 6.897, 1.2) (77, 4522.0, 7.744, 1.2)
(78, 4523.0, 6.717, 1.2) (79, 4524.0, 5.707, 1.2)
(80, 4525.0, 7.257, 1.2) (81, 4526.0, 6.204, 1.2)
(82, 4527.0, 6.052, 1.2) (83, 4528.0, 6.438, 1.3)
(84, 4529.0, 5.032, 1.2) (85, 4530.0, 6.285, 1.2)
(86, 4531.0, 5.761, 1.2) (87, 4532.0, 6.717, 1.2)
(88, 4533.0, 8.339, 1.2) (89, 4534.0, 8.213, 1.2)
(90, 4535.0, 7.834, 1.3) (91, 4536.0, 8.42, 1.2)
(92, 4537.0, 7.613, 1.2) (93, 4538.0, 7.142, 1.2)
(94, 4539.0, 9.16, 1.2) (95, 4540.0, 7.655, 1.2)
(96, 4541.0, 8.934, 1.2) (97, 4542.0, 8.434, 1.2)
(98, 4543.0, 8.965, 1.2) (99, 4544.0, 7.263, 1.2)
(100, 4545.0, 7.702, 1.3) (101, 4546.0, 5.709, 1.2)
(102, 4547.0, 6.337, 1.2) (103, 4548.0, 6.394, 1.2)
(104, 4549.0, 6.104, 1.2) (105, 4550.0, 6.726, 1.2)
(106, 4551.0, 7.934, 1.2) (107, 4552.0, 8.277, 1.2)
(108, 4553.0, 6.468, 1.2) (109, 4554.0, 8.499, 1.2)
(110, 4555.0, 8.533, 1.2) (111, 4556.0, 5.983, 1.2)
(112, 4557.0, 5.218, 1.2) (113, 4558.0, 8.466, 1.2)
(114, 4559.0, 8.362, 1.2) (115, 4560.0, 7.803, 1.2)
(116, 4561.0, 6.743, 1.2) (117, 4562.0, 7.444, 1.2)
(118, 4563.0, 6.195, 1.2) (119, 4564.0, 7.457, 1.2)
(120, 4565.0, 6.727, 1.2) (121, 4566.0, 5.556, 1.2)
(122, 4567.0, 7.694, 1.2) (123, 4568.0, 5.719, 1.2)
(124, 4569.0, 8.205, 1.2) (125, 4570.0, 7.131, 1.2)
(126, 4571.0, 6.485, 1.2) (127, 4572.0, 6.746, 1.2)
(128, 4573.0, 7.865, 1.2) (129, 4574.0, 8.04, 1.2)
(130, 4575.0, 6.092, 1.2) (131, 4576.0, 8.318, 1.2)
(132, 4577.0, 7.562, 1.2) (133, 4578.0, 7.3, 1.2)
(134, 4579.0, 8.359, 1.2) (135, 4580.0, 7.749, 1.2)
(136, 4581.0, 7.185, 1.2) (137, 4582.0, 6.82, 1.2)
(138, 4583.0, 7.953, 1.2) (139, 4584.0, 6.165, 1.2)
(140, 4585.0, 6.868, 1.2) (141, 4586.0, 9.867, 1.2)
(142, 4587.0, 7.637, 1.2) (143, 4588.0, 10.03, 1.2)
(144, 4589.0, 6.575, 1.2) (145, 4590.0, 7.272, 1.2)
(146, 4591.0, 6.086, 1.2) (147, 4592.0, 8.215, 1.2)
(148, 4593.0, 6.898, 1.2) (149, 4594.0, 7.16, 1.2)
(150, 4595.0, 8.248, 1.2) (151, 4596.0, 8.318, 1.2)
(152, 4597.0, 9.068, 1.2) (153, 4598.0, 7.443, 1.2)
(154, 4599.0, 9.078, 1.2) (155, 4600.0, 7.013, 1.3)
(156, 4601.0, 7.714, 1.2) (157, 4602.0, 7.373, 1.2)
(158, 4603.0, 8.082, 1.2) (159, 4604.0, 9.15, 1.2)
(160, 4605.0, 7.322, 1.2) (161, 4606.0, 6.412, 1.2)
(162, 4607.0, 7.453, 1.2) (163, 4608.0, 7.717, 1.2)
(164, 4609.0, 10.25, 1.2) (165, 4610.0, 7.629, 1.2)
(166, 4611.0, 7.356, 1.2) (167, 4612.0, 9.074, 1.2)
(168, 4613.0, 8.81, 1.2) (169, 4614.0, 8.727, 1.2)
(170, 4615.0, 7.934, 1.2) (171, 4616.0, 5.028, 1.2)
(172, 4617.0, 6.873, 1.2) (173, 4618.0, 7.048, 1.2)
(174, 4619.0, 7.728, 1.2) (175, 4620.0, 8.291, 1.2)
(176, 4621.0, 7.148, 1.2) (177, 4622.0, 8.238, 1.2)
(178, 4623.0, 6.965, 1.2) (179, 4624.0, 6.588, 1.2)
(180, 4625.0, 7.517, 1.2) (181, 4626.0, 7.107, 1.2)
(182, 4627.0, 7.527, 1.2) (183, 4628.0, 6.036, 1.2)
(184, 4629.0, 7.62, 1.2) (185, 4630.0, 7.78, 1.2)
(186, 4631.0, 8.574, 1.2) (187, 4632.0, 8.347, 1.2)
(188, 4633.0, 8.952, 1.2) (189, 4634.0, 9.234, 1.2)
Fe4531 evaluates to 1.27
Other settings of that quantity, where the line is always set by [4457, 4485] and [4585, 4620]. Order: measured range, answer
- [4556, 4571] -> 1.0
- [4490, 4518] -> -2.2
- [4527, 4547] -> -0.3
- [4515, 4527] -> 0.5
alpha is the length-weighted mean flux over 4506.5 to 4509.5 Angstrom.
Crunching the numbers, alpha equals 8.49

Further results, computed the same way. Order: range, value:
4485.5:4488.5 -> 7.44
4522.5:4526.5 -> 6.47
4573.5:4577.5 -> 7.5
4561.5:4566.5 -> 6.68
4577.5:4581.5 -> 7.65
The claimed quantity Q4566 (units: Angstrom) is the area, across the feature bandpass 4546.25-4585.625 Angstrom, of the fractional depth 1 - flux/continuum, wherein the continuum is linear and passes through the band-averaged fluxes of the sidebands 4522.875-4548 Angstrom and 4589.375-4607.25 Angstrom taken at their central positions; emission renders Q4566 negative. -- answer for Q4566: 1.4 Angstrom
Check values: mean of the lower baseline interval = 7.19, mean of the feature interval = 7.17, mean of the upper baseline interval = 7.68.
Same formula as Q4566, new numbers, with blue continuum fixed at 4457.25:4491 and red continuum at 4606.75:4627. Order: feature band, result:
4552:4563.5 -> 0.0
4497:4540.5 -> -1.6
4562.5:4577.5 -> 0.7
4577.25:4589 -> -0.5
